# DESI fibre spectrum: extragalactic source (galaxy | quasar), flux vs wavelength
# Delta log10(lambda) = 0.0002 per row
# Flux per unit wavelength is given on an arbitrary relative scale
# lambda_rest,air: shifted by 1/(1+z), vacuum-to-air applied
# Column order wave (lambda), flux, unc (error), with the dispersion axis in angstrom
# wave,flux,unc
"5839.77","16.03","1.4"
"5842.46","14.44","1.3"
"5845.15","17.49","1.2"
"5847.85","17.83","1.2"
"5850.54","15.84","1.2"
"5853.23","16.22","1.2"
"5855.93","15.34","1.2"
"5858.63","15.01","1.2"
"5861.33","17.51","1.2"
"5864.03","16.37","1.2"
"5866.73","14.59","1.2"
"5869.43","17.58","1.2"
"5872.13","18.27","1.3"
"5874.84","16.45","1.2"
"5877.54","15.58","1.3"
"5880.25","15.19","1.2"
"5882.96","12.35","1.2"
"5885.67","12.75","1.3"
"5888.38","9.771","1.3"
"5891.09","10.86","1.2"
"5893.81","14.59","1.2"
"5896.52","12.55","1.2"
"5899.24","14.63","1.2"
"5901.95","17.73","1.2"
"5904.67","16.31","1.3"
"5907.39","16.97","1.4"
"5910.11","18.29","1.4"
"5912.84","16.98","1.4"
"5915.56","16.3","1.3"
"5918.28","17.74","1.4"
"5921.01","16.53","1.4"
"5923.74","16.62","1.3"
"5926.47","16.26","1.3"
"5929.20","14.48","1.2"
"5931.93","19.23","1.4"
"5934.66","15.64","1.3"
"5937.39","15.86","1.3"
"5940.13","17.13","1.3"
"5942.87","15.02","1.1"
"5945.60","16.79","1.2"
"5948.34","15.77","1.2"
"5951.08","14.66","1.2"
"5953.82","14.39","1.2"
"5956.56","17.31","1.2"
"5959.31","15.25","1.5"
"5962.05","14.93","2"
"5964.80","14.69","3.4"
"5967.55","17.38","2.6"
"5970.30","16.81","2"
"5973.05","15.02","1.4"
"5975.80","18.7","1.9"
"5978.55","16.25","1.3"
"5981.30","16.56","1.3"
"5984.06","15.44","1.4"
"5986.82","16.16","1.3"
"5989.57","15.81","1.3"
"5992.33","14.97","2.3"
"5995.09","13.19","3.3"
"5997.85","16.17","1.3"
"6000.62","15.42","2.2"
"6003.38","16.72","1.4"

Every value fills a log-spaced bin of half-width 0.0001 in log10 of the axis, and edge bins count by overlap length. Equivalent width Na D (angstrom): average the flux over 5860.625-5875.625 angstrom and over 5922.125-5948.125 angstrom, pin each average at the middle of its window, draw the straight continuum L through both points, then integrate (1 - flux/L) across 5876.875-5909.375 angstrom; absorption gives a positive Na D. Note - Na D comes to 4.8 angstrom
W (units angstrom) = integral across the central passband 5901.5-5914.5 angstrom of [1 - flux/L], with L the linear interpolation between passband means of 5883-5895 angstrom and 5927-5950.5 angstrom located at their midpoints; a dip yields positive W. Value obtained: -3.5 angstrom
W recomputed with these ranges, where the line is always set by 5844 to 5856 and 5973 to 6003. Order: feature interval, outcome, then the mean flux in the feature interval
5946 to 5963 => 0.6 angstrom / 15.5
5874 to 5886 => 1.4 angstrom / 14.5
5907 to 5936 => -1.0 angstrom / 16.8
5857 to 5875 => 0.0 angstrom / 16.5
